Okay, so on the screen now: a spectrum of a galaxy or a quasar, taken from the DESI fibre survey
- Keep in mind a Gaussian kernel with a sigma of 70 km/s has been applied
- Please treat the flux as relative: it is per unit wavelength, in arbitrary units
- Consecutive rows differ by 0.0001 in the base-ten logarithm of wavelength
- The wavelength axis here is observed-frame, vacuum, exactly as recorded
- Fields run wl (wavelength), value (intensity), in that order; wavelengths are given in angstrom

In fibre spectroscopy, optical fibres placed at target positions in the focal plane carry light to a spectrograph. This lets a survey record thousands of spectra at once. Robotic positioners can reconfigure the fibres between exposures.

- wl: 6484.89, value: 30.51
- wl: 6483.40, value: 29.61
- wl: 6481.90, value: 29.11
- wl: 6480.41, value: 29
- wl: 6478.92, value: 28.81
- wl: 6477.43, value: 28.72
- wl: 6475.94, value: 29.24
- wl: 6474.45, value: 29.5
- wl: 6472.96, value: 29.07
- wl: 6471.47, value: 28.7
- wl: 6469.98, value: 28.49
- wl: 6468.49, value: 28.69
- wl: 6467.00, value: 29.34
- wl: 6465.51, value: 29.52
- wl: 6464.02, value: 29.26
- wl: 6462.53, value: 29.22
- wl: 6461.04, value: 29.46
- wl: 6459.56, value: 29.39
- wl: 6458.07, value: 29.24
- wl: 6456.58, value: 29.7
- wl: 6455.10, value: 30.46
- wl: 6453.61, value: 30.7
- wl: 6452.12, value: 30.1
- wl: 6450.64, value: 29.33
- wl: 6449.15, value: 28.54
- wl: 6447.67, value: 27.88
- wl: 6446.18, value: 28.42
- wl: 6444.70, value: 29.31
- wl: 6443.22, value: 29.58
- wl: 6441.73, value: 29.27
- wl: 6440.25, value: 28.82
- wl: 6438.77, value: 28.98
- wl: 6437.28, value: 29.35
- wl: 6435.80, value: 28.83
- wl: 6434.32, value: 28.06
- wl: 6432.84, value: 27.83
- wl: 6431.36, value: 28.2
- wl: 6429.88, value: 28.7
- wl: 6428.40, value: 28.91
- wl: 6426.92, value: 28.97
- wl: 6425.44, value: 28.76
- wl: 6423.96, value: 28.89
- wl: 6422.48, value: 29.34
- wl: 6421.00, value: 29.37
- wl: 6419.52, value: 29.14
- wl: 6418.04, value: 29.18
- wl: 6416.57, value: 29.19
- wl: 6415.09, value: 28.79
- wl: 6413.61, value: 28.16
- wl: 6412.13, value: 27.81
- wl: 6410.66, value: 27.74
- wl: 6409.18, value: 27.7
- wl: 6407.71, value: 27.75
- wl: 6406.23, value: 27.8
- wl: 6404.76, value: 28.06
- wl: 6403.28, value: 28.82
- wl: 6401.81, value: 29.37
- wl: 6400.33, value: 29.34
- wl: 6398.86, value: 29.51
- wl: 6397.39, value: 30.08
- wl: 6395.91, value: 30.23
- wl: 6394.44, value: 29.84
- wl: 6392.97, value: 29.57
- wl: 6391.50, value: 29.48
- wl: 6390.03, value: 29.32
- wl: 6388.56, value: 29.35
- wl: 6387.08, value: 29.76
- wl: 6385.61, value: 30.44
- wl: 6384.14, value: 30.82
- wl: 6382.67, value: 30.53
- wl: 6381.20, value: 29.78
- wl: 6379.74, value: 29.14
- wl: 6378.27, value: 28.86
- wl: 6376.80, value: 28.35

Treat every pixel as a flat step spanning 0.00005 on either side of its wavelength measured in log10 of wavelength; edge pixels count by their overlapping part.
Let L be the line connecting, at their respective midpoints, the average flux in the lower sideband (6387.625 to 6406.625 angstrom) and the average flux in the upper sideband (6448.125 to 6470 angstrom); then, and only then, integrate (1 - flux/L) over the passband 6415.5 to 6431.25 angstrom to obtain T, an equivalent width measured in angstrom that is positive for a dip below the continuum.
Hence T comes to 0.2 angstrom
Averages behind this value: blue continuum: 29.3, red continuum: 29.4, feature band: 29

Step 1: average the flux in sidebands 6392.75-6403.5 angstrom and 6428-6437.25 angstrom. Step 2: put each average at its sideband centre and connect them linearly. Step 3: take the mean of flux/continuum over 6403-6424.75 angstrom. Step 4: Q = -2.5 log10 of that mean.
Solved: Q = 0.02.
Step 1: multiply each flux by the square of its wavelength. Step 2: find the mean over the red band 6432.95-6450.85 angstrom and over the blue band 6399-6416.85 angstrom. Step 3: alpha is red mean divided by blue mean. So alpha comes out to 1.0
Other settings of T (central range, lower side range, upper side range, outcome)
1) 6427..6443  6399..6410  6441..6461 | 0.2 angstrom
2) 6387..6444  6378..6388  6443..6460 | 1.5 angstrom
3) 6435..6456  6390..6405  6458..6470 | 0.0 angstrom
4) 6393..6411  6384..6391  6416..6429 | 0.4 angstrom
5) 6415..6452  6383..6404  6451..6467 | 1.0 angstrom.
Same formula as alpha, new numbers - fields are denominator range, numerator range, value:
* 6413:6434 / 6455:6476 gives 1.03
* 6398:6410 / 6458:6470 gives 1.04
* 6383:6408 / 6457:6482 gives 1.01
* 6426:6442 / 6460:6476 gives 1.03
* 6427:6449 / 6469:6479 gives 1.02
